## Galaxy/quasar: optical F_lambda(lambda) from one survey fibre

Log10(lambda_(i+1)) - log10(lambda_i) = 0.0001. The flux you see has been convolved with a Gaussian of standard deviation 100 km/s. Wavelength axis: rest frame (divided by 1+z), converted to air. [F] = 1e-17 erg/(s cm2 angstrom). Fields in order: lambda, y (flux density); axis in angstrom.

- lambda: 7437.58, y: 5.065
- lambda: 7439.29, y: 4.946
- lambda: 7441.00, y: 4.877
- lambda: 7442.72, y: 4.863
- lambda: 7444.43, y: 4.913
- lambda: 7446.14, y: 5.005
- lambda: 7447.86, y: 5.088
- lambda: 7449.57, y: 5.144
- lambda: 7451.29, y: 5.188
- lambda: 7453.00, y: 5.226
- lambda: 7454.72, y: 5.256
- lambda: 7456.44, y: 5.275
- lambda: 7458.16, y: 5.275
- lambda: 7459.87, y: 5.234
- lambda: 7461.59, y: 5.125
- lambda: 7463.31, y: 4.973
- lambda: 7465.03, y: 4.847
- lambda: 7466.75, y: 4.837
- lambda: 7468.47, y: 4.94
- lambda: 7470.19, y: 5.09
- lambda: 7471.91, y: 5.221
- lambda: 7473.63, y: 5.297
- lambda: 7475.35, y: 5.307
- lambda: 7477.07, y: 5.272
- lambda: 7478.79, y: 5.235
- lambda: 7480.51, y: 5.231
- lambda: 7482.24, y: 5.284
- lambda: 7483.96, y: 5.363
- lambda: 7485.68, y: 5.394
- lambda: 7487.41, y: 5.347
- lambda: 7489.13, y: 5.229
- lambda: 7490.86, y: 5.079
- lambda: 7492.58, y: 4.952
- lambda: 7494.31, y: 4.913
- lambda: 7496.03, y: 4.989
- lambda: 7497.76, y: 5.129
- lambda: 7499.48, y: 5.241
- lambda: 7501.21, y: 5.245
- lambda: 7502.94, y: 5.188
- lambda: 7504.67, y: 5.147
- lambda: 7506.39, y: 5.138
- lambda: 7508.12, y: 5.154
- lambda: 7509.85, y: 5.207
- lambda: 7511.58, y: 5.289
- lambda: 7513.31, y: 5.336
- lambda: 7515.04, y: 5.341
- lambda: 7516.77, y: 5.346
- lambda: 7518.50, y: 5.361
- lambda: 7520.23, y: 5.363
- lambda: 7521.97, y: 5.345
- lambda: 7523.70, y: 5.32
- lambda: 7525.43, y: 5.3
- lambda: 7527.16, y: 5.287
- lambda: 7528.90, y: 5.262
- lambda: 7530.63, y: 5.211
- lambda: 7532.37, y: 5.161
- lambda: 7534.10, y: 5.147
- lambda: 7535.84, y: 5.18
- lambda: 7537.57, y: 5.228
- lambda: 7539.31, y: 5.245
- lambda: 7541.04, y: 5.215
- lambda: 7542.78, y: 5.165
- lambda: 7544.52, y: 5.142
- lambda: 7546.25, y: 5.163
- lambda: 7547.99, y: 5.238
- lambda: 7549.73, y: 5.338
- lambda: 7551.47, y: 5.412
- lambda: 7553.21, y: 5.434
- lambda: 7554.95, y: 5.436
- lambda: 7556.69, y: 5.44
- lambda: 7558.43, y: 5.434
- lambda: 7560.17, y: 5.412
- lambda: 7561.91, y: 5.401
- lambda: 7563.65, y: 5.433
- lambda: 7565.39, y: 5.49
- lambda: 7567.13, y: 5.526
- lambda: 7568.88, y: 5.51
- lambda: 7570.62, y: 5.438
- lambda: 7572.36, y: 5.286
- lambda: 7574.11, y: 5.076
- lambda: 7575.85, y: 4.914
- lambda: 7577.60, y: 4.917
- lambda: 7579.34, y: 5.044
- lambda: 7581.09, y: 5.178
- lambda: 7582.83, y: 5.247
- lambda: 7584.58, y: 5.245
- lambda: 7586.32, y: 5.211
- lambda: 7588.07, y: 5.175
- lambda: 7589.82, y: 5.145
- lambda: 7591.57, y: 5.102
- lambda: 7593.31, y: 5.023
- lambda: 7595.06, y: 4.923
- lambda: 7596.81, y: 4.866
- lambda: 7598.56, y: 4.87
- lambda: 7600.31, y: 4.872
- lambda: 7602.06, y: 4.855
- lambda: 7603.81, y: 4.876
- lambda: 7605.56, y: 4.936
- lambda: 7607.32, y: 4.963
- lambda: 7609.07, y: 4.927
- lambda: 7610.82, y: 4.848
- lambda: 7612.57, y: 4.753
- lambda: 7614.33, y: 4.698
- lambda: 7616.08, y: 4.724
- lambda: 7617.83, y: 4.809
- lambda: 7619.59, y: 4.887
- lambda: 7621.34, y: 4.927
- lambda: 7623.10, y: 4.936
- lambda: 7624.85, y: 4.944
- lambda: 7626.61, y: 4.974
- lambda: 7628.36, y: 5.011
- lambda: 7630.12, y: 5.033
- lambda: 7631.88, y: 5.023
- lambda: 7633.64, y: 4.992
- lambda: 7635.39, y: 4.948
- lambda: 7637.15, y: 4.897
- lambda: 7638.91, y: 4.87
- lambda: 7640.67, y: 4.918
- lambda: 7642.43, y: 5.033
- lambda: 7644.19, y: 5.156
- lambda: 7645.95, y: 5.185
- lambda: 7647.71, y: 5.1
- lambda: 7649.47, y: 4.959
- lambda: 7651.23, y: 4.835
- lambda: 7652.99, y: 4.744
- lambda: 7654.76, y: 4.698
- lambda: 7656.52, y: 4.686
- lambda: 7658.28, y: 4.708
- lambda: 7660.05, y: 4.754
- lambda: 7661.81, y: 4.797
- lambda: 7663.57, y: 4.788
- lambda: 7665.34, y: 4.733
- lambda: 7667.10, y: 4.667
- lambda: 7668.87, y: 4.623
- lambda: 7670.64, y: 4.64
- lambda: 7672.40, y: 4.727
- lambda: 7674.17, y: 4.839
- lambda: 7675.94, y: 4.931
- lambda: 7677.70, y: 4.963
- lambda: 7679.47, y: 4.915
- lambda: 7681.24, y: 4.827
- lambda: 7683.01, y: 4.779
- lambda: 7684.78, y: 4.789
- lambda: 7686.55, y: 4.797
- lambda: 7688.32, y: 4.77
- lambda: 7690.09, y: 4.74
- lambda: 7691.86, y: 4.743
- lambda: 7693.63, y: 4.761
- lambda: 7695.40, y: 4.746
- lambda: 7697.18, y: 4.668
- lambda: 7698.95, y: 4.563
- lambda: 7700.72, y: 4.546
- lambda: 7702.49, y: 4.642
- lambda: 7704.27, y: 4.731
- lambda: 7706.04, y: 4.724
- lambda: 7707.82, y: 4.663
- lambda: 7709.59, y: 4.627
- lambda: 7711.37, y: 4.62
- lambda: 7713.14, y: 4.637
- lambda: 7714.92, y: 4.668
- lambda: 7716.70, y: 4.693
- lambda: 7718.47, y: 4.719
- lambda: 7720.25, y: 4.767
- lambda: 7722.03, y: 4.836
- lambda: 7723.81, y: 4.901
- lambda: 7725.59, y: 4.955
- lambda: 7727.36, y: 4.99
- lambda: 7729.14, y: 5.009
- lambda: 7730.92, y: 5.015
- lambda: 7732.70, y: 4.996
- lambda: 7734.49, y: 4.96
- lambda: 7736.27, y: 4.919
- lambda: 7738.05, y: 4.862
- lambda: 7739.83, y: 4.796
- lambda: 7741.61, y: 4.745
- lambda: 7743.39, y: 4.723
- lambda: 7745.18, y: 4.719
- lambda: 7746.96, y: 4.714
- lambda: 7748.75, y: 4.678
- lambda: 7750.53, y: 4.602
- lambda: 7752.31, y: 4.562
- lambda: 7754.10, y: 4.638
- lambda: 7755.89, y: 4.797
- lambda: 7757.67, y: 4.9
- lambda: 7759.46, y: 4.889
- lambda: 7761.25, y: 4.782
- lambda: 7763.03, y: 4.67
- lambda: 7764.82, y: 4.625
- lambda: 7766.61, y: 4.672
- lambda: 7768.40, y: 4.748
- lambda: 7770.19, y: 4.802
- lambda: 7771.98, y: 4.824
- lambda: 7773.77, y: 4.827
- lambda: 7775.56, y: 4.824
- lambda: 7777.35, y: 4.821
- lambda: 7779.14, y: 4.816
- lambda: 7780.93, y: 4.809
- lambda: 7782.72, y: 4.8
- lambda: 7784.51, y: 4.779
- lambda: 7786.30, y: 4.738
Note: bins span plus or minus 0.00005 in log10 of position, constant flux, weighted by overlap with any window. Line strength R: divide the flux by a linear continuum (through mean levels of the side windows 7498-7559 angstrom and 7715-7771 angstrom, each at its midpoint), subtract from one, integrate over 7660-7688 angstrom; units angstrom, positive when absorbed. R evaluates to 0.91 angstrom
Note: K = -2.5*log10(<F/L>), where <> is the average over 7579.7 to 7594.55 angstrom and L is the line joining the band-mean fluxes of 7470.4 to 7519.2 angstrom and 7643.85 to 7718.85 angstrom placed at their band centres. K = -0.035 mag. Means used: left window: 5.22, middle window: 5.16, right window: 4.76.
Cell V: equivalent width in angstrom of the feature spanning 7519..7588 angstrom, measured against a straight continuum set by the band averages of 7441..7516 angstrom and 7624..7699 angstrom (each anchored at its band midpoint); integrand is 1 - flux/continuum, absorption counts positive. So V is -3.4 angstrom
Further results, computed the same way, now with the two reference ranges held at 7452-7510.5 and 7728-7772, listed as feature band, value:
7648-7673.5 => 0.8 angstrom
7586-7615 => 0.3 angstrom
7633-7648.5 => -0.2 angstrom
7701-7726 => 0.6 angstrom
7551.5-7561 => -0.7 angstrom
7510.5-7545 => -1.1 angstrom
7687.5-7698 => 0.3 angstrom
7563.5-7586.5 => -1.0 angstrom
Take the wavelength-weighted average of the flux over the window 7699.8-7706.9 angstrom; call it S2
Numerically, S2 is 4.66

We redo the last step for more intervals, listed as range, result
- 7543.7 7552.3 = 5.26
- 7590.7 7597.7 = 4.98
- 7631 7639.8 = 4.95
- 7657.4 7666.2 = 4.76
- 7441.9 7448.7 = 4.97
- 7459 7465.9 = 5.05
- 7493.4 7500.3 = 5.07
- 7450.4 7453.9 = 5.2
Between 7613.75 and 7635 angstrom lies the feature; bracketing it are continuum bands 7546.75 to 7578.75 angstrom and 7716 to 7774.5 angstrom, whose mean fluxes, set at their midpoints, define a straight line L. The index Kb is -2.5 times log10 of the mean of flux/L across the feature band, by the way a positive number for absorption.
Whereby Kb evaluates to 0.05 mag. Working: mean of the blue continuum 5.34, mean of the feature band 4.92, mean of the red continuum 4.8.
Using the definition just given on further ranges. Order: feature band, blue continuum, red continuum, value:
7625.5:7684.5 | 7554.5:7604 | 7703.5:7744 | 0.03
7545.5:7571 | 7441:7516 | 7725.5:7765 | -0.07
